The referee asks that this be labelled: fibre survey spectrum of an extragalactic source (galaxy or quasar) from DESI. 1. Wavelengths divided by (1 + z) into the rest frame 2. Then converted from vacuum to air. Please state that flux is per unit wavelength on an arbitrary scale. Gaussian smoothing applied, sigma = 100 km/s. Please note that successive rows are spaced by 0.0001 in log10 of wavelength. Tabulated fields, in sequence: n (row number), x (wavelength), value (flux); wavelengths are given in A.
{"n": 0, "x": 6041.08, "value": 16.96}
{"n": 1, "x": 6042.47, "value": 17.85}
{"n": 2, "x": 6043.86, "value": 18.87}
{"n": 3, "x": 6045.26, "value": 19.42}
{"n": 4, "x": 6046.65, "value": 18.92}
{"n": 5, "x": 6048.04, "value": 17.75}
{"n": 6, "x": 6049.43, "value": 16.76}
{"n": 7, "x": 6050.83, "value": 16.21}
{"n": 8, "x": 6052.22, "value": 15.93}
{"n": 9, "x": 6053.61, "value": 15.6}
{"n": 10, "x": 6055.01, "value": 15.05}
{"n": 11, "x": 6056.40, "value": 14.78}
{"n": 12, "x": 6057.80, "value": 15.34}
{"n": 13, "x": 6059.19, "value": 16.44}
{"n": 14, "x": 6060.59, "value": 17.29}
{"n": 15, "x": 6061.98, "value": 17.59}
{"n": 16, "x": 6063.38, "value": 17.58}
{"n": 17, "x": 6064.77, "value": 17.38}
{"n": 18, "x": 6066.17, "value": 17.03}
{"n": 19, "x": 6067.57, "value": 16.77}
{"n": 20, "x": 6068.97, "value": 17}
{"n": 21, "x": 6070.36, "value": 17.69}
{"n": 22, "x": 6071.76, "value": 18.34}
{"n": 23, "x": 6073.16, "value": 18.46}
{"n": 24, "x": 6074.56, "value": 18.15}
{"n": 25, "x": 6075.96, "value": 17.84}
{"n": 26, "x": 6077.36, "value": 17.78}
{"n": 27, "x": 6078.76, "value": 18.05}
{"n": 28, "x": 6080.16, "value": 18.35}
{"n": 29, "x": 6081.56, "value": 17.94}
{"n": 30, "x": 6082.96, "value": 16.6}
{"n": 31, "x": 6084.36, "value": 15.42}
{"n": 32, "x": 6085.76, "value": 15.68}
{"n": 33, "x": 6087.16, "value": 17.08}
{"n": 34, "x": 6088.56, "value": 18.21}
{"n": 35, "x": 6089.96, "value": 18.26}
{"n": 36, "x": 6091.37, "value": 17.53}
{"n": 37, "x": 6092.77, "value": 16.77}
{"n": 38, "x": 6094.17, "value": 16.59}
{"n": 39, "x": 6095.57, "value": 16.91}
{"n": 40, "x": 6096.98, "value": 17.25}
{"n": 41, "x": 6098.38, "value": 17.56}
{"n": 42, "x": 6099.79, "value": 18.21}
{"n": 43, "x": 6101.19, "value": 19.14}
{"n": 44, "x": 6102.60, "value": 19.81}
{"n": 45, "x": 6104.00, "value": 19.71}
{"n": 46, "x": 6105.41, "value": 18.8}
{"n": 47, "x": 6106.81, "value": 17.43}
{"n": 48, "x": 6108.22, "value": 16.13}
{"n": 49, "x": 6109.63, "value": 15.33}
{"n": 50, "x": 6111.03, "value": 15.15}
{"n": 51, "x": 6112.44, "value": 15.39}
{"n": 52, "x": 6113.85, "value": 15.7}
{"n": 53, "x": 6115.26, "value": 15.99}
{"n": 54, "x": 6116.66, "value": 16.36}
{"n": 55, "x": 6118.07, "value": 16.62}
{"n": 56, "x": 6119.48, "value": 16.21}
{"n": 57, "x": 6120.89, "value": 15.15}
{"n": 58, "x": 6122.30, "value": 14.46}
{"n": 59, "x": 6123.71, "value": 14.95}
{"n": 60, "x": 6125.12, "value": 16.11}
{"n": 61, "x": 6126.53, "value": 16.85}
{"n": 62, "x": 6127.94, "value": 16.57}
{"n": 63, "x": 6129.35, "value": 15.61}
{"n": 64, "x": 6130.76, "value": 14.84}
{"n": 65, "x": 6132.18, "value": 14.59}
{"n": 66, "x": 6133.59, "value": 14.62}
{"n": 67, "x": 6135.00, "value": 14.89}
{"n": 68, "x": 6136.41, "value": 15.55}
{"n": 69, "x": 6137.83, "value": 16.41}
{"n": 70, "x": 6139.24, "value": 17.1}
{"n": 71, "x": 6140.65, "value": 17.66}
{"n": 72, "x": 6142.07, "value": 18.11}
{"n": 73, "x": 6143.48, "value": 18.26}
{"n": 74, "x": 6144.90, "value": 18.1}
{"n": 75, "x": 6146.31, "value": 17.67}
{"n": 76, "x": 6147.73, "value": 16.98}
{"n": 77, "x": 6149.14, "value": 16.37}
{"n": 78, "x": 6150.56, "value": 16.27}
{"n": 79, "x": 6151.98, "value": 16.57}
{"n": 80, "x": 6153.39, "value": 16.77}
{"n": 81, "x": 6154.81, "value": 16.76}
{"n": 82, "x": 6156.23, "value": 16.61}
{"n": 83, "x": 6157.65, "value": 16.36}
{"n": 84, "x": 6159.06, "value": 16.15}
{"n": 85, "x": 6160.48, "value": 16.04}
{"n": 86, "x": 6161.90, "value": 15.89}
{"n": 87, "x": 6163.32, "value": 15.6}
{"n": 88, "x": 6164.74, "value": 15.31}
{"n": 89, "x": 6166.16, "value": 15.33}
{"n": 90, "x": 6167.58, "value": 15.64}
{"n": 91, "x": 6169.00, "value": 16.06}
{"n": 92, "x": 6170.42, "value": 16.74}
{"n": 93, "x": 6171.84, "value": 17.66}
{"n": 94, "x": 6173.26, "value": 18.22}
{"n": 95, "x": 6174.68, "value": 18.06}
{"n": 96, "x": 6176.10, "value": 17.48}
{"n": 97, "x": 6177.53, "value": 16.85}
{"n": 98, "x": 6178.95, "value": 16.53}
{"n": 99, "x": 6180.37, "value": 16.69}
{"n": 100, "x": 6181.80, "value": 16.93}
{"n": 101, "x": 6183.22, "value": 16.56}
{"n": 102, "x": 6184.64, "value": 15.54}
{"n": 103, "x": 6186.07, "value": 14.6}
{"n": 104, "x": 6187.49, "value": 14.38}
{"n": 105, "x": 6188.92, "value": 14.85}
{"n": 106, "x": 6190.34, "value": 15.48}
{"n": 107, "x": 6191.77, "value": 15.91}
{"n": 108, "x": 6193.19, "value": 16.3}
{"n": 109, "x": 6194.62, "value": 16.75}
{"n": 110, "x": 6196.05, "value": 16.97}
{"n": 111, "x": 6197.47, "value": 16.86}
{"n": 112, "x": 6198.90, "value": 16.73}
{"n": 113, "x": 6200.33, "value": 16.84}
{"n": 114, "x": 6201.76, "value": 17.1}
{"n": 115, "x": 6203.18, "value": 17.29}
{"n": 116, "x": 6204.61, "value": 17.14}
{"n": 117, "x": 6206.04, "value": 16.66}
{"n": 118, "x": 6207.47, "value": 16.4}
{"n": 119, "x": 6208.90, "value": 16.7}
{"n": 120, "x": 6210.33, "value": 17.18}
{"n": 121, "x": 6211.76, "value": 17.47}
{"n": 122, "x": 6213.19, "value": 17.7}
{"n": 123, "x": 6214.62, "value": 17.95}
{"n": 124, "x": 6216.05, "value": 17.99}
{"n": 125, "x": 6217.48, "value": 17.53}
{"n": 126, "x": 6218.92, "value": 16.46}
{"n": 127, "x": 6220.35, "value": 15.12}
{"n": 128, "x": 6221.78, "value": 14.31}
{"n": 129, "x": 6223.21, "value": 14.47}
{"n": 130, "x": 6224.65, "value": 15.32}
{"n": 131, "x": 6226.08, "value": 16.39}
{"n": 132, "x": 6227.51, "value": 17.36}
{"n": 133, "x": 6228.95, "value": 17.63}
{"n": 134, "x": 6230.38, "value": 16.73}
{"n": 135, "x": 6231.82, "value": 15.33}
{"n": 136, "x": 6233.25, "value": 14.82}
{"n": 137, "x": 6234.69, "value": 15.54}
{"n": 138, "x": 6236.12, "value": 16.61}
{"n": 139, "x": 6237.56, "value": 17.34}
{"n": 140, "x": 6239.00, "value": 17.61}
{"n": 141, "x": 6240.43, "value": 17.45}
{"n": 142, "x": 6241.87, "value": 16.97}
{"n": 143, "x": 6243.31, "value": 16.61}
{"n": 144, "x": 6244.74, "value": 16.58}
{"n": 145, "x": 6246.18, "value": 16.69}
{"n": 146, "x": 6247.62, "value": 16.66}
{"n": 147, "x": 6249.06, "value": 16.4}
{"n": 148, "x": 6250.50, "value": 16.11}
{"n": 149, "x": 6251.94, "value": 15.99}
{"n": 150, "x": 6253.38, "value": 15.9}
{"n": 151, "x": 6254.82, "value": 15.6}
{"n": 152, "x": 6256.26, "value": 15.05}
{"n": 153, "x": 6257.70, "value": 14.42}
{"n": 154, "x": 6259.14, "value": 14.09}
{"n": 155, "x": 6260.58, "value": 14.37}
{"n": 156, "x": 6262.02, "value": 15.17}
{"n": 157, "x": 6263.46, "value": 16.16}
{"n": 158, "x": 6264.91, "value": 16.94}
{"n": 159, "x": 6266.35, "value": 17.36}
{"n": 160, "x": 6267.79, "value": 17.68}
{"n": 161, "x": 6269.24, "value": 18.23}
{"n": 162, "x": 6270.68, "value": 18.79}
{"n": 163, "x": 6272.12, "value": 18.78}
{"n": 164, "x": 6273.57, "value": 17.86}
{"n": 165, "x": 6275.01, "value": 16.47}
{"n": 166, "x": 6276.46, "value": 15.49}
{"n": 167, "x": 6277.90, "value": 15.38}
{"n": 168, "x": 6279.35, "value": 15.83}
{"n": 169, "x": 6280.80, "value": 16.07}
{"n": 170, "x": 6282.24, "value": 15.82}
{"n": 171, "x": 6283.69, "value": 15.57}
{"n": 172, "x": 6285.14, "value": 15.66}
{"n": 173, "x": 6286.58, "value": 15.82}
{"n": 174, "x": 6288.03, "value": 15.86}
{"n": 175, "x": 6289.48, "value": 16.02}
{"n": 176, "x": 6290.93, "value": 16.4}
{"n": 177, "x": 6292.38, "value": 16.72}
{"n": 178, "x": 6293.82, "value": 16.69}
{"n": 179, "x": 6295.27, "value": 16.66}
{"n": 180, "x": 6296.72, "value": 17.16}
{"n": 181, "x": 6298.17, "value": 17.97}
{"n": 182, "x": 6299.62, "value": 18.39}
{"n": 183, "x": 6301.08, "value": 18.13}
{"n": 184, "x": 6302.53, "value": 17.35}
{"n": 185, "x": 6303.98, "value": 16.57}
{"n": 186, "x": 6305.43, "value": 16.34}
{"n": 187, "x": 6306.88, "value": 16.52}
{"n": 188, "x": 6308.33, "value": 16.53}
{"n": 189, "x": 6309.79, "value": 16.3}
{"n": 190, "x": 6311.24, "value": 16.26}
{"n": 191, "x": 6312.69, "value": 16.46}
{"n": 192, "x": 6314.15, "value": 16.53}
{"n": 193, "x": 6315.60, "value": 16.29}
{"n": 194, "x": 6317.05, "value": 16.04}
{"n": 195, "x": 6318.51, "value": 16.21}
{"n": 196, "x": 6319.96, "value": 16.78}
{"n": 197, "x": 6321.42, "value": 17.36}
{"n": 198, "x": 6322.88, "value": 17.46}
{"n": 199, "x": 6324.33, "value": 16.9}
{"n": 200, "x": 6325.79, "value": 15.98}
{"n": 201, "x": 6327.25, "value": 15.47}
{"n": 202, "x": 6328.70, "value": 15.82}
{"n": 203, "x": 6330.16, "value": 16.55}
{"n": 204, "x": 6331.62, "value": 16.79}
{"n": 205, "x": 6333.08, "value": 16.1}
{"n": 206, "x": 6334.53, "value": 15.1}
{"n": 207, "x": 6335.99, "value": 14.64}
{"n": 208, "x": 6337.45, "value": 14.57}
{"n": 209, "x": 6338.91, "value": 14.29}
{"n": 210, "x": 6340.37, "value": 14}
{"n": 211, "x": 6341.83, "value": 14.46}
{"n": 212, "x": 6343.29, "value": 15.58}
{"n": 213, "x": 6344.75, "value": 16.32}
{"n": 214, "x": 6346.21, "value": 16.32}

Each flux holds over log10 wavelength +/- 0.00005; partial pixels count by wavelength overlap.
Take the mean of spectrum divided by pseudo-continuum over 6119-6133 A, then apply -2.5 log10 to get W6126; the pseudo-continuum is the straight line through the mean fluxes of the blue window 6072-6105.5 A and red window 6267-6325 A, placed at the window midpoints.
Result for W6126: 0.13 mag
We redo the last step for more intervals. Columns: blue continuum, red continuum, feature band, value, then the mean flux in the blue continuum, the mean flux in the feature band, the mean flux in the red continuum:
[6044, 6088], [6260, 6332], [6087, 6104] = -0.05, 17.1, 17.9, 16.6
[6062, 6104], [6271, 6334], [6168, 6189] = 0.04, 17.6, 16.5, 16.6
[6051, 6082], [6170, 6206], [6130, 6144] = 0.04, 17.1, 16.2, 16.6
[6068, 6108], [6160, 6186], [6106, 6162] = 0.05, 17.7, 16.2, 16.5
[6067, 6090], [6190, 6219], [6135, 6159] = 0.02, 17.5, 16.9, 16.9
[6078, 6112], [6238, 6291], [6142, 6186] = 0.02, 17.4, 16.7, 16.3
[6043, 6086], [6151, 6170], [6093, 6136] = 0.01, 17.2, 16.4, 16.1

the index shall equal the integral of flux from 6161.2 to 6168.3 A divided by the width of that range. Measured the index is 15.6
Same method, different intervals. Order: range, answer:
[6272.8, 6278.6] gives 16.3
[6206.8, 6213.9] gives 17.1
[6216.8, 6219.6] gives 16.9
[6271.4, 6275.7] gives 17.7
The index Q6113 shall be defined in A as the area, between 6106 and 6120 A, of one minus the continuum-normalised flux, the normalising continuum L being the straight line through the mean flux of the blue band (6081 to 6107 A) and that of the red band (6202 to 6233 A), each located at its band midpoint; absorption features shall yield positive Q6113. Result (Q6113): 1.14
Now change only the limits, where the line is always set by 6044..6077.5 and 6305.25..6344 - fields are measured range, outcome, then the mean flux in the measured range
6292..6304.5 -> -1.0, 17.3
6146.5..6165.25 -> 0.4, 16.3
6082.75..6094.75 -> 0.1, 16.9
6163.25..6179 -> 0.0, 16.7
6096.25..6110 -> -0.8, 18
